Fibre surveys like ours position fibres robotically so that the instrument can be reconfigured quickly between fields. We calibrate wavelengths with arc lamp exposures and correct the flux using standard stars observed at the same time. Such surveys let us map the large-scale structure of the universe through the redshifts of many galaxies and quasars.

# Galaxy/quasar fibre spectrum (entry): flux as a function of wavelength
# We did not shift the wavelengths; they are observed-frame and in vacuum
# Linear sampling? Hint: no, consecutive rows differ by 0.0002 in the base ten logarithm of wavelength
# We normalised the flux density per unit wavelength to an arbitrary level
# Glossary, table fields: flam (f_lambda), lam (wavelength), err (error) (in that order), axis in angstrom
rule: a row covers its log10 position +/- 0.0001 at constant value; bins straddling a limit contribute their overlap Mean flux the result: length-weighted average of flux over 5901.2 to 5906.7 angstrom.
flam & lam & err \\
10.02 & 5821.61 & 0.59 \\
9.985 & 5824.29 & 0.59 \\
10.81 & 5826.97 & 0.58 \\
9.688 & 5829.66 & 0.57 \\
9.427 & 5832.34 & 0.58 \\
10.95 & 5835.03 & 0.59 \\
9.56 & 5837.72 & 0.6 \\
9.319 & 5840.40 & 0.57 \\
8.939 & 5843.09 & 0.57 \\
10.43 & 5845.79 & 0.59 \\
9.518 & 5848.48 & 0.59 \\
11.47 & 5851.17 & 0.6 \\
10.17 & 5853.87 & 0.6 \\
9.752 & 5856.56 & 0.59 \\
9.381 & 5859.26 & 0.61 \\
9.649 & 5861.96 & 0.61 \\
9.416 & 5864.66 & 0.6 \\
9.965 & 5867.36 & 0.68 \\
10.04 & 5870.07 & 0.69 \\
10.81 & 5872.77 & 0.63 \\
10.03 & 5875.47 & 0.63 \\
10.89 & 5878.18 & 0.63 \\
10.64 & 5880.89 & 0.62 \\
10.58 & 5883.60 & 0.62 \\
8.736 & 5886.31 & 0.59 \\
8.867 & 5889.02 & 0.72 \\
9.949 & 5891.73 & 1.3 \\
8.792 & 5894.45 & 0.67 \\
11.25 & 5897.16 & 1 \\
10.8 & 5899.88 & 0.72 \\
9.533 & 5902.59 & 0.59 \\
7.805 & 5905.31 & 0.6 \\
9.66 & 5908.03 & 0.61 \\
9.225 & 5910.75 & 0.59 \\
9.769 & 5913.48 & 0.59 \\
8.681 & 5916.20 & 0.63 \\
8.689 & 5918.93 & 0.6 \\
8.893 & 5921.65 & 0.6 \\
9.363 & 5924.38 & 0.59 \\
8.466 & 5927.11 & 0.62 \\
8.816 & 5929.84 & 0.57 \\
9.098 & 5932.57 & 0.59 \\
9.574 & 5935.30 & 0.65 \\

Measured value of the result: 8.7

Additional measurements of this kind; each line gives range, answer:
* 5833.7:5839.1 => 10.3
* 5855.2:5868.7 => 9.64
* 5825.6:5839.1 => 10.1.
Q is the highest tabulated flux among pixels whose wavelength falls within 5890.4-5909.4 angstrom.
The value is 11.25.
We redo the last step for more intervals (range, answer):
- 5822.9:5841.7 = 10.95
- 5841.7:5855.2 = 11.47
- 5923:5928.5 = 9.363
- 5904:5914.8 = 9.769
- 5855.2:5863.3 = 9.752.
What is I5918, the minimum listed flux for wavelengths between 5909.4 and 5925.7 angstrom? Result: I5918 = 8.681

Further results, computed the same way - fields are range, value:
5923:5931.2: 8.466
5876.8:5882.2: 10.64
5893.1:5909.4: 7.805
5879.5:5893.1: 8.736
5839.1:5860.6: 8.939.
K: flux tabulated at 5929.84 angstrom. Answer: 8.816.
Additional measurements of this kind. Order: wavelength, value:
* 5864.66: 9.416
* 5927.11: 8.466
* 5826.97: 10.81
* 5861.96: 9.649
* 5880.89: 10.64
